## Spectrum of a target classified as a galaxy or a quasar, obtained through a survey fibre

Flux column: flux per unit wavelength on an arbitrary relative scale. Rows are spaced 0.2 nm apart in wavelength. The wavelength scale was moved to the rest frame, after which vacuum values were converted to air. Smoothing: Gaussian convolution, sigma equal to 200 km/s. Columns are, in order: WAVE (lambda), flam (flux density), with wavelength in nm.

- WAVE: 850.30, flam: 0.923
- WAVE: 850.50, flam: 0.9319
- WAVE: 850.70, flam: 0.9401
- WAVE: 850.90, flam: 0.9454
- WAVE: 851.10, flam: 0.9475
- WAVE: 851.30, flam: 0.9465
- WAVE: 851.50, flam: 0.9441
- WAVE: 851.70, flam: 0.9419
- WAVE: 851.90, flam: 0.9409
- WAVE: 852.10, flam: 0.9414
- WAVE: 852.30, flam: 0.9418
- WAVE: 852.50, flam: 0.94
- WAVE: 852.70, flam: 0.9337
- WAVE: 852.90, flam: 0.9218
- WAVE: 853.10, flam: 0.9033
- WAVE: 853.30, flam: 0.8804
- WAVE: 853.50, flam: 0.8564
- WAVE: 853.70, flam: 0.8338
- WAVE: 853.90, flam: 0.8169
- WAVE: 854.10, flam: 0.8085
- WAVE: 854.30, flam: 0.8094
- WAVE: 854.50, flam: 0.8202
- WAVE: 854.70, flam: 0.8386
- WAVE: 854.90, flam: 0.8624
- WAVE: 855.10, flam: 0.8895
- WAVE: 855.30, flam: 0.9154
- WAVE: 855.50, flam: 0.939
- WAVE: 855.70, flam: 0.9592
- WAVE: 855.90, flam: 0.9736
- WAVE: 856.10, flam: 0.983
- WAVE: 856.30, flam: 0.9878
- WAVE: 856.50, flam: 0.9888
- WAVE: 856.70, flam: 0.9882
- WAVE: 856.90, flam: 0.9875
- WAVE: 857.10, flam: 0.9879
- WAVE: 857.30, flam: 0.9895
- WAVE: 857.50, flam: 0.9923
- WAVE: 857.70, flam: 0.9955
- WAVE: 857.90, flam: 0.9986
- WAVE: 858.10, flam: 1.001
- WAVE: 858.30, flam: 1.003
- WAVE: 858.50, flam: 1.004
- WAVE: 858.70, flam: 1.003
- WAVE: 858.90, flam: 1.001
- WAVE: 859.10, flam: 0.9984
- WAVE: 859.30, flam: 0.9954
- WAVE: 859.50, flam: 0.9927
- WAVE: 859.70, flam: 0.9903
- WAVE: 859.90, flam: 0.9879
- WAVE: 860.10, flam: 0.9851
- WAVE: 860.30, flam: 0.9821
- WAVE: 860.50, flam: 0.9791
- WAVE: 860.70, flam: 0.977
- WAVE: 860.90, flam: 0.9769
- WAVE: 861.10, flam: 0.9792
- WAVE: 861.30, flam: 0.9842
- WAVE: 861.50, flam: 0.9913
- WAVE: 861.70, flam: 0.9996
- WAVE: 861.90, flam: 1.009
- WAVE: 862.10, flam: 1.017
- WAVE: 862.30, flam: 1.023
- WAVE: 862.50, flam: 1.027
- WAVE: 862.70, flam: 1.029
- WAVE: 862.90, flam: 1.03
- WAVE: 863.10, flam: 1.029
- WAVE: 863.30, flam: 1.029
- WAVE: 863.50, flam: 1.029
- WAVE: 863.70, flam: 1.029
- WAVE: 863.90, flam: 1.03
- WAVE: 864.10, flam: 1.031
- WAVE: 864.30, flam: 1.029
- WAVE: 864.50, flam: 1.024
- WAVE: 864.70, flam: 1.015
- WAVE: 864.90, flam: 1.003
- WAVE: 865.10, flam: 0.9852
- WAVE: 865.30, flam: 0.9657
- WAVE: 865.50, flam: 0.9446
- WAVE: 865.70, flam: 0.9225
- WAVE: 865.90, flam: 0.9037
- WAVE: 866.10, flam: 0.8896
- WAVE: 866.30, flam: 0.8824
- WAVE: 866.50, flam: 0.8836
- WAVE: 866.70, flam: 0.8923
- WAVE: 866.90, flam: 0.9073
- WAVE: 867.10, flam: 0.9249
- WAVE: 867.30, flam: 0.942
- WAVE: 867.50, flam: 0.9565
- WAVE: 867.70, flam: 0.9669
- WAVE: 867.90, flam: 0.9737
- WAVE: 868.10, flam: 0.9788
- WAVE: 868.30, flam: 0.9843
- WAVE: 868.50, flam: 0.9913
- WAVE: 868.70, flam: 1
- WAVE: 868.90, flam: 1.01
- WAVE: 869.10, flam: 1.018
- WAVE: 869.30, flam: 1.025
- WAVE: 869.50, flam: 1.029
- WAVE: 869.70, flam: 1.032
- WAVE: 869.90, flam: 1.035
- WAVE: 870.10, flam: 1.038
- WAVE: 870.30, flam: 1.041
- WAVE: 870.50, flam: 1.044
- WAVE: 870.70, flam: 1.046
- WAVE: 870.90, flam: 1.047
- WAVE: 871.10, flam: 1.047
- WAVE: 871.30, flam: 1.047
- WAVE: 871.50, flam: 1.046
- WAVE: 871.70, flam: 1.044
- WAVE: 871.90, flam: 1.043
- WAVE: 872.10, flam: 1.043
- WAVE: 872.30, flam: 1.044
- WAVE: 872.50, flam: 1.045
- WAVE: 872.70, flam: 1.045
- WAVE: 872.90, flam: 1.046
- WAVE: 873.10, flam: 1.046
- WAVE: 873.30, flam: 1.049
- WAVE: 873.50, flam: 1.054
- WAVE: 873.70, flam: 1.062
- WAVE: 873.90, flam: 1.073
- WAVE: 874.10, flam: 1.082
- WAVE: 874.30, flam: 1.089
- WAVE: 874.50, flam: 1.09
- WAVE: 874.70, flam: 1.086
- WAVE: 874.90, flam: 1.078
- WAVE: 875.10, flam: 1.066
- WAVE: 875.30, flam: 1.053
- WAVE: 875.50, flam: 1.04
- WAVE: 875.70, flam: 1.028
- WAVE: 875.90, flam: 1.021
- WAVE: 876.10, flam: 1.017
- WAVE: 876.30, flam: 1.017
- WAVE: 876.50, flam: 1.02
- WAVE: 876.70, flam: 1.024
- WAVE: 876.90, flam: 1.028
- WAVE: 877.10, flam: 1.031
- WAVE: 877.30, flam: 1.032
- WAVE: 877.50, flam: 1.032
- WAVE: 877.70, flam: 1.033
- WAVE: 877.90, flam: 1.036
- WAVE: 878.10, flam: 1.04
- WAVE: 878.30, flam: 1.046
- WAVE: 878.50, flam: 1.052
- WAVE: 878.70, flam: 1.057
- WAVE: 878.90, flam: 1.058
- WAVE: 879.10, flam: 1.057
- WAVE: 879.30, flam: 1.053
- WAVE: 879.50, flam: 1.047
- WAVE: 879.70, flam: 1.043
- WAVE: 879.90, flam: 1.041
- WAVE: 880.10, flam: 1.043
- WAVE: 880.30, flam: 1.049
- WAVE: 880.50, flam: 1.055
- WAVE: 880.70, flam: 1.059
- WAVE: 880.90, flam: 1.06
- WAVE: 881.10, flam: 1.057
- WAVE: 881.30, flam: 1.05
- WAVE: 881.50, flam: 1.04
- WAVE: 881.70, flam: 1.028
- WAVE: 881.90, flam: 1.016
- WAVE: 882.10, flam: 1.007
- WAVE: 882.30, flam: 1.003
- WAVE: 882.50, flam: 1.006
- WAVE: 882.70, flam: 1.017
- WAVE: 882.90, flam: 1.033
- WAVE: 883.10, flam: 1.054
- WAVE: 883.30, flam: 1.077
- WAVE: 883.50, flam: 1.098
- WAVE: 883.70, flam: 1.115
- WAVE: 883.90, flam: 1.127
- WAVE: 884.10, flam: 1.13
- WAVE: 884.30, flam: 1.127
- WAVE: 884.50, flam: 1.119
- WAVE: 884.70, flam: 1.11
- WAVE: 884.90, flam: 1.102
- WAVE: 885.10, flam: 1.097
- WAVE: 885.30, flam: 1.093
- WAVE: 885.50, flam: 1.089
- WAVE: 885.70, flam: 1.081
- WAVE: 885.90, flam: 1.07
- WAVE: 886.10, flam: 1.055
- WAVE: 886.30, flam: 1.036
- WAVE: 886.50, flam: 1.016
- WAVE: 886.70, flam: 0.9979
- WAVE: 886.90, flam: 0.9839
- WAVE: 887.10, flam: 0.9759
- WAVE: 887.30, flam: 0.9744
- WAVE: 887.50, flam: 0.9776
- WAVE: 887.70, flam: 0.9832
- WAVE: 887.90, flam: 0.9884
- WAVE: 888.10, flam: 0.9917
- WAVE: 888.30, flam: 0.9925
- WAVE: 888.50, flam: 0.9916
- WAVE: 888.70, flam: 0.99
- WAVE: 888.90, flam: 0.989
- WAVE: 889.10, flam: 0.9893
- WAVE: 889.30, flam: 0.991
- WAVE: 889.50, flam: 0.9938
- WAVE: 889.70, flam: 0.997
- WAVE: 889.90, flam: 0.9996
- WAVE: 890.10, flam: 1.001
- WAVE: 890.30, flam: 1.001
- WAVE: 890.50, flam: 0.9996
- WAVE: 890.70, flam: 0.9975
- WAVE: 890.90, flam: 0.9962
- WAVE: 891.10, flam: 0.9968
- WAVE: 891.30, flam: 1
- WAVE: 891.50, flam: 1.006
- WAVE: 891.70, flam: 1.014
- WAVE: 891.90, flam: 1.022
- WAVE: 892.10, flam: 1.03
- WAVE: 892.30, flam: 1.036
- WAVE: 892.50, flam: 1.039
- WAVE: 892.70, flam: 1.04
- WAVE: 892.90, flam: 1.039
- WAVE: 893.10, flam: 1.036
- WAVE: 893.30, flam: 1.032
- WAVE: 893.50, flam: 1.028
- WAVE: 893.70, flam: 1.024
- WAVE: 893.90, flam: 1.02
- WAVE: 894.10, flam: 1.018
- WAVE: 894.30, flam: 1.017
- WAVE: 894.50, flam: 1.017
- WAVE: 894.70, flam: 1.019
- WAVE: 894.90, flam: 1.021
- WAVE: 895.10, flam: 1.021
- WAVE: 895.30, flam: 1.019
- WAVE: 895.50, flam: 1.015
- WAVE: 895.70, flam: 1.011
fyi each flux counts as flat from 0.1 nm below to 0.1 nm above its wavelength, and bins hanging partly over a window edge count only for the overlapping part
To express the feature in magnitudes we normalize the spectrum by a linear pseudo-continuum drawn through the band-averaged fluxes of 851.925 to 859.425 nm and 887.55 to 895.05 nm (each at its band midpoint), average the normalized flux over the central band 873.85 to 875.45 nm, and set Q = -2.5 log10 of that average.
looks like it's -0.11 mag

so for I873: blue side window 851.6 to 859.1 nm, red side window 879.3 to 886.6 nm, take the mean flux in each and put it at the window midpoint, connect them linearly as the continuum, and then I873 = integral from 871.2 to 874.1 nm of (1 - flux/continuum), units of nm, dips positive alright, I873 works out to -0.10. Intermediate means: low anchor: 0.935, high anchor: 1.06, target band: 1.05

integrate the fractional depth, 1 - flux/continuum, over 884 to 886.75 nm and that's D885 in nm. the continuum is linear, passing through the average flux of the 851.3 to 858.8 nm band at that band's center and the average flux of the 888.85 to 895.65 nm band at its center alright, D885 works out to -0.23 nm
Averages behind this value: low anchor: 0.933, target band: 1.08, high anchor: 1.01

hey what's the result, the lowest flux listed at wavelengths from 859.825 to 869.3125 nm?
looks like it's 0.8824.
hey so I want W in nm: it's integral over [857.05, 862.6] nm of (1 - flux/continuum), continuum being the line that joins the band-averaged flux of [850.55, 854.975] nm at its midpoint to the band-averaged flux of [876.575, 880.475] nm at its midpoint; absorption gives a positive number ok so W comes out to -0.35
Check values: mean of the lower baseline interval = 0.897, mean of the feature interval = 0.995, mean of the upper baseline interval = 1.04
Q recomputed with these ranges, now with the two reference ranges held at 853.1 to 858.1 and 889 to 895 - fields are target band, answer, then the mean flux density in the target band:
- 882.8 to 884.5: -0.11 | 1.1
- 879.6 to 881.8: -0.07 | 1.05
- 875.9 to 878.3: -0.06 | 1.03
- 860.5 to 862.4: -0.06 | 0.994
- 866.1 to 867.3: 0.06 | 0.901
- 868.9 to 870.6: -0.08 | 1.03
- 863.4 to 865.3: -0.08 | 1.02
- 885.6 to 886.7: -0.05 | 1.05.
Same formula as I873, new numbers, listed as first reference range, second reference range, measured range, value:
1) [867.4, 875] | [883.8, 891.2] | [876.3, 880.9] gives -0.04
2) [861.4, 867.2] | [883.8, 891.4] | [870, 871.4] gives -0.07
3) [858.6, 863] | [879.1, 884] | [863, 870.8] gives 0.21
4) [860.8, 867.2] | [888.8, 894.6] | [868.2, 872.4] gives -0.18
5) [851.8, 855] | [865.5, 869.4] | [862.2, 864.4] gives -0.24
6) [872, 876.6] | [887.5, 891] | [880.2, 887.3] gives -0.30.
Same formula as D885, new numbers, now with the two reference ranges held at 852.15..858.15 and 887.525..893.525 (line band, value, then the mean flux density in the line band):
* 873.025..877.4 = -0.35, 1.05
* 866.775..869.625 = -0.07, 0.979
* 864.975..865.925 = 0.00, 0.949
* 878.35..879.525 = -0.09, 1.05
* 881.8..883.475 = -0.07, 1.03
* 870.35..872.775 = -0.21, 1.04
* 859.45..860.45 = -0.06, 0.987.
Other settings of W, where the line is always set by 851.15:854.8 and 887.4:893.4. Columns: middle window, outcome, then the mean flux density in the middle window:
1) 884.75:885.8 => -0.11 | 1.09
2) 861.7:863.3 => -0.18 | 1.02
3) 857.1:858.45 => -0.14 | 0.996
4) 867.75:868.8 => -0.05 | 0.985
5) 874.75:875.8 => -0.10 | 1.05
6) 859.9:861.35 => -0.11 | 0.981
